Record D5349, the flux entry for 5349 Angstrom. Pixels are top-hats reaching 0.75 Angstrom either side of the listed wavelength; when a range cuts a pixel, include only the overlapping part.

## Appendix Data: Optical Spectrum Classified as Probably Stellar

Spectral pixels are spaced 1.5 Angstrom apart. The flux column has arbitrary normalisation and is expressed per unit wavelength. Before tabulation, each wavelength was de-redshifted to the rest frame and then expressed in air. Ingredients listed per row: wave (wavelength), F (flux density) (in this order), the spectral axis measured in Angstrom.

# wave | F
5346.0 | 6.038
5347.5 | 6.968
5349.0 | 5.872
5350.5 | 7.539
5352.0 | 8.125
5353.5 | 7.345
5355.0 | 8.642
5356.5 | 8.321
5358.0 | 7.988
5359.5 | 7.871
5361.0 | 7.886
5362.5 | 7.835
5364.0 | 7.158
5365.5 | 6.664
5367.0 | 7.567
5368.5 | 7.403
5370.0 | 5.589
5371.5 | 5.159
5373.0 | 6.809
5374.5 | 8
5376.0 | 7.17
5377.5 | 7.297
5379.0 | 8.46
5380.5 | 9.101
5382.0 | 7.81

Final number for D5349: 5.872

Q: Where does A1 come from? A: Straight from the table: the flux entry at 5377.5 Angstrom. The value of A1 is 7.297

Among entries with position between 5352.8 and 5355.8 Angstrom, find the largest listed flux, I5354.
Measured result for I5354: 8.642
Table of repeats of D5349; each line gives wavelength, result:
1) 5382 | 7.81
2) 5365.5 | 6.664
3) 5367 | 7.567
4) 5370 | 5.589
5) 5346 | 6.038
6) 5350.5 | 7.539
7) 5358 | 7.988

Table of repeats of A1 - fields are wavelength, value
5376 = 7.17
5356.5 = 8.321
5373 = 6.809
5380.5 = 9.101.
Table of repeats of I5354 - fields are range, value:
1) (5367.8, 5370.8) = 7.403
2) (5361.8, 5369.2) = 7.835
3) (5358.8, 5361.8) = 7.886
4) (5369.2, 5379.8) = 8.46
